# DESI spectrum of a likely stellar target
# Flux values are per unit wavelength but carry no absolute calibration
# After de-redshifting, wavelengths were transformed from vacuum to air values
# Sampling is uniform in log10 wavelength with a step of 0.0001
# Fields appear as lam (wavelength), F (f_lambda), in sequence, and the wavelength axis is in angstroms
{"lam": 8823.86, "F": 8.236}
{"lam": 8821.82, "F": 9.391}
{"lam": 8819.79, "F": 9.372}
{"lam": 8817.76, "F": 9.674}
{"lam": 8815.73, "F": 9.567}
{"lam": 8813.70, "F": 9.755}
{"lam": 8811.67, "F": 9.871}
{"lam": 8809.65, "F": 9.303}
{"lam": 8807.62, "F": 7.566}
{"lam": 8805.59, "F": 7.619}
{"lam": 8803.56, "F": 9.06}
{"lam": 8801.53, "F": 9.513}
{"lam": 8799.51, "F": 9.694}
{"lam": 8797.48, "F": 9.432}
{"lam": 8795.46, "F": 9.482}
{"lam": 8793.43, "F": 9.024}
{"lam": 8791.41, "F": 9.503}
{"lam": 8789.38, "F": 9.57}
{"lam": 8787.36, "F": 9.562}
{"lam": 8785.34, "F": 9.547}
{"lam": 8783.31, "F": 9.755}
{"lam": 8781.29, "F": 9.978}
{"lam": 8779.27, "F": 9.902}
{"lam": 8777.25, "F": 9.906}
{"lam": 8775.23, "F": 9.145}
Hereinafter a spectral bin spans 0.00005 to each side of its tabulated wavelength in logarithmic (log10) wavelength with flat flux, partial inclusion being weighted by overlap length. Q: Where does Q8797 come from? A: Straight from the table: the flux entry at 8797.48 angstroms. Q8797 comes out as 9.432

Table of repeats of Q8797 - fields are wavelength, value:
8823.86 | 8.236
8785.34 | 9.547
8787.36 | 9.562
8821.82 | 9.391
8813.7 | 9.755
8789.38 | 9.57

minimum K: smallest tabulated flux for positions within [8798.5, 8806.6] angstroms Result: 7.619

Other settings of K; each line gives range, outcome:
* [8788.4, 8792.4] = 9.503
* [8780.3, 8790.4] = 9.547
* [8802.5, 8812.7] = 7.566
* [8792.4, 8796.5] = 9.024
